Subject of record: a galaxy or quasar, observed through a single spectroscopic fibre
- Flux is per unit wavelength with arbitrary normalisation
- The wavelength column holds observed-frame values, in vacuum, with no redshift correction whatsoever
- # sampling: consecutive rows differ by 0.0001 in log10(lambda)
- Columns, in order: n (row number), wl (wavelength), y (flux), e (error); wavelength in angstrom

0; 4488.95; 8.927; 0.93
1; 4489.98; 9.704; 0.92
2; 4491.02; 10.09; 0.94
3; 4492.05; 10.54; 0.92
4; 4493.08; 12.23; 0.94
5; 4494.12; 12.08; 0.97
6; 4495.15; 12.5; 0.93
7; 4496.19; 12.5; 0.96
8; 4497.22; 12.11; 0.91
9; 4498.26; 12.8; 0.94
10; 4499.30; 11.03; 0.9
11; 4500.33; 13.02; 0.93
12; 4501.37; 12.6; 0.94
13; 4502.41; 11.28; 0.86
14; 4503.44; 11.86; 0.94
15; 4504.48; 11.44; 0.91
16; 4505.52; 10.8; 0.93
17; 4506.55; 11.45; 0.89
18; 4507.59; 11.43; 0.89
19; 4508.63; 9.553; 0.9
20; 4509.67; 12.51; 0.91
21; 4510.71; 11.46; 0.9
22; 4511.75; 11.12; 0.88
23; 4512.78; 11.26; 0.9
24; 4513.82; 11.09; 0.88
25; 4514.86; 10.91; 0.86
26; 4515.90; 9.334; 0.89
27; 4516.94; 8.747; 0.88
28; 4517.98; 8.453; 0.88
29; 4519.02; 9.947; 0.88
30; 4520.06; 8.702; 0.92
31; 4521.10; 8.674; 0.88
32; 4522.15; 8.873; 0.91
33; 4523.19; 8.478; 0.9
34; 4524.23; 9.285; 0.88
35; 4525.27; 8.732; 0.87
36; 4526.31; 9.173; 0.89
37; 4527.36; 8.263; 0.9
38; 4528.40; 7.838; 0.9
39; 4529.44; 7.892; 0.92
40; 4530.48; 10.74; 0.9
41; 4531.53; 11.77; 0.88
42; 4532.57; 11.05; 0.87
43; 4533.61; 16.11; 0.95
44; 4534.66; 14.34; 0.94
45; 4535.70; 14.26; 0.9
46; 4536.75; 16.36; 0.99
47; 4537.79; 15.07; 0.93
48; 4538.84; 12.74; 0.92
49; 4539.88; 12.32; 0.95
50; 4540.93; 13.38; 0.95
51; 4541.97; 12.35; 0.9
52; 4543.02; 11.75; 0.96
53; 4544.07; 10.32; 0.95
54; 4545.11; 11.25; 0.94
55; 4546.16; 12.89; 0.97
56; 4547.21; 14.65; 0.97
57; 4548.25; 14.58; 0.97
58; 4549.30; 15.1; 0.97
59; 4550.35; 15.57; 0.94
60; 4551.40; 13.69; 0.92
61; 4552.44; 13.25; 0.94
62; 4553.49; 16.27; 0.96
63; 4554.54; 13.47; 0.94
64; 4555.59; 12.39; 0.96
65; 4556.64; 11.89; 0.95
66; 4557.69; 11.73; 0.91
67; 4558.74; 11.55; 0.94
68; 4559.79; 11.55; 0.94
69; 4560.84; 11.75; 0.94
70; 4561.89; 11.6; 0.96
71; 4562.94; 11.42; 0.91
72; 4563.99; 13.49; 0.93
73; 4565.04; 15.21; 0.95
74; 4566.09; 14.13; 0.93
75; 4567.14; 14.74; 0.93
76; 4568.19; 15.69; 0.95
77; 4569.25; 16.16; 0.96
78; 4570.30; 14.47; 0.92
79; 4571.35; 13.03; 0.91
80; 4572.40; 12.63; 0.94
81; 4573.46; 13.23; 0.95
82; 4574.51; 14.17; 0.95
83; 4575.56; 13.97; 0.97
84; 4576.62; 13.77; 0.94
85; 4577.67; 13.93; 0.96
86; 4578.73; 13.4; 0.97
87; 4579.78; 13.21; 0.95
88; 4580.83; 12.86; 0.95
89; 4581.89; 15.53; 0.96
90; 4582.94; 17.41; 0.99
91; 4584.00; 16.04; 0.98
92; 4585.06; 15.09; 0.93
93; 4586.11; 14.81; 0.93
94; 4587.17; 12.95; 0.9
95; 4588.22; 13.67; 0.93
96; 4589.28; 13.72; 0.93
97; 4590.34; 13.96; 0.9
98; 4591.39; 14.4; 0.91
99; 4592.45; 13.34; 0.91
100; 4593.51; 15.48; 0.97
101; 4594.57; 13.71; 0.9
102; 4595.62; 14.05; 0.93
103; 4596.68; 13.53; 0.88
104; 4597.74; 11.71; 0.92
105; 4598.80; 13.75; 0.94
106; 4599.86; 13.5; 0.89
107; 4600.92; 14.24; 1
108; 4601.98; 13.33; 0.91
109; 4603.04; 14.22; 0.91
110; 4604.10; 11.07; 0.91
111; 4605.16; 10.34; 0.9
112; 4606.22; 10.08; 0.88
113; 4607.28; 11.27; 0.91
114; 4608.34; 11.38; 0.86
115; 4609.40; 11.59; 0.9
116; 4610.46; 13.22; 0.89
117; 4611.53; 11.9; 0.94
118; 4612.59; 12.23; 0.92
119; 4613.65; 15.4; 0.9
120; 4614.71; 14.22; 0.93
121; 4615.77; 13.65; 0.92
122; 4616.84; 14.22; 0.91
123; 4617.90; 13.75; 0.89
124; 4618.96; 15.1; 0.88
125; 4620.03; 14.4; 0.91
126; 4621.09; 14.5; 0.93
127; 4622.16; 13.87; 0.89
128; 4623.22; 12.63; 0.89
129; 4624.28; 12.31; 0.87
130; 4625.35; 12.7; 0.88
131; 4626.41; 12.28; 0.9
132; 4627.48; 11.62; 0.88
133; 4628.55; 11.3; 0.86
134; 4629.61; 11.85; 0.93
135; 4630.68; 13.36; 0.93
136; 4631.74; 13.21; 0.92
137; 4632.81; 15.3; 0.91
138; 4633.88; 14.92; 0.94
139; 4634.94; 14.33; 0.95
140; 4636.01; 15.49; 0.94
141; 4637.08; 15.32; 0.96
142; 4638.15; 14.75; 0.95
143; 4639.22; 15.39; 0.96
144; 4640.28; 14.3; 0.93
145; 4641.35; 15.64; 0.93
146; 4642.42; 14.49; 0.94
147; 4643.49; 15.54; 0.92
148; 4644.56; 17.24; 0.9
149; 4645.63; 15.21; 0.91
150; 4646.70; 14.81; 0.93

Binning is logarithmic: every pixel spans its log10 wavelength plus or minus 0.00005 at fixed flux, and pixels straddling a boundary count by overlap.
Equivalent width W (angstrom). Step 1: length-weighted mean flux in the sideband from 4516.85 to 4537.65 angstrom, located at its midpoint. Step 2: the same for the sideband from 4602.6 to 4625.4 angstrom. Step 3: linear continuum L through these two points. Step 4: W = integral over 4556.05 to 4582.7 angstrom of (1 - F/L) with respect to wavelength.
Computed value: -4.0 angstrom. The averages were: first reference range 10.5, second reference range 12.9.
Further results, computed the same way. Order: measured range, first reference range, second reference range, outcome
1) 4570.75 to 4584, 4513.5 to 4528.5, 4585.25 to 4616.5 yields -2.3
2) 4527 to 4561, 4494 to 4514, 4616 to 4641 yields -0.9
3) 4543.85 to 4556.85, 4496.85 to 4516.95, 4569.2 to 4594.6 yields -0.6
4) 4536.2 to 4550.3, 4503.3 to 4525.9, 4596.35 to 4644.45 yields -3.0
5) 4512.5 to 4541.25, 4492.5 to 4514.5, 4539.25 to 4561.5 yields 3.5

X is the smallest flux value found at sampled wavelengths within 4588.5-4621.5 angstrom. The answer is 10.08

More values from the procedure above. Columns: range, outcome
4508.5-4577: 7.838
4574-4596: 12.86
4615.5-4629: 11.3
